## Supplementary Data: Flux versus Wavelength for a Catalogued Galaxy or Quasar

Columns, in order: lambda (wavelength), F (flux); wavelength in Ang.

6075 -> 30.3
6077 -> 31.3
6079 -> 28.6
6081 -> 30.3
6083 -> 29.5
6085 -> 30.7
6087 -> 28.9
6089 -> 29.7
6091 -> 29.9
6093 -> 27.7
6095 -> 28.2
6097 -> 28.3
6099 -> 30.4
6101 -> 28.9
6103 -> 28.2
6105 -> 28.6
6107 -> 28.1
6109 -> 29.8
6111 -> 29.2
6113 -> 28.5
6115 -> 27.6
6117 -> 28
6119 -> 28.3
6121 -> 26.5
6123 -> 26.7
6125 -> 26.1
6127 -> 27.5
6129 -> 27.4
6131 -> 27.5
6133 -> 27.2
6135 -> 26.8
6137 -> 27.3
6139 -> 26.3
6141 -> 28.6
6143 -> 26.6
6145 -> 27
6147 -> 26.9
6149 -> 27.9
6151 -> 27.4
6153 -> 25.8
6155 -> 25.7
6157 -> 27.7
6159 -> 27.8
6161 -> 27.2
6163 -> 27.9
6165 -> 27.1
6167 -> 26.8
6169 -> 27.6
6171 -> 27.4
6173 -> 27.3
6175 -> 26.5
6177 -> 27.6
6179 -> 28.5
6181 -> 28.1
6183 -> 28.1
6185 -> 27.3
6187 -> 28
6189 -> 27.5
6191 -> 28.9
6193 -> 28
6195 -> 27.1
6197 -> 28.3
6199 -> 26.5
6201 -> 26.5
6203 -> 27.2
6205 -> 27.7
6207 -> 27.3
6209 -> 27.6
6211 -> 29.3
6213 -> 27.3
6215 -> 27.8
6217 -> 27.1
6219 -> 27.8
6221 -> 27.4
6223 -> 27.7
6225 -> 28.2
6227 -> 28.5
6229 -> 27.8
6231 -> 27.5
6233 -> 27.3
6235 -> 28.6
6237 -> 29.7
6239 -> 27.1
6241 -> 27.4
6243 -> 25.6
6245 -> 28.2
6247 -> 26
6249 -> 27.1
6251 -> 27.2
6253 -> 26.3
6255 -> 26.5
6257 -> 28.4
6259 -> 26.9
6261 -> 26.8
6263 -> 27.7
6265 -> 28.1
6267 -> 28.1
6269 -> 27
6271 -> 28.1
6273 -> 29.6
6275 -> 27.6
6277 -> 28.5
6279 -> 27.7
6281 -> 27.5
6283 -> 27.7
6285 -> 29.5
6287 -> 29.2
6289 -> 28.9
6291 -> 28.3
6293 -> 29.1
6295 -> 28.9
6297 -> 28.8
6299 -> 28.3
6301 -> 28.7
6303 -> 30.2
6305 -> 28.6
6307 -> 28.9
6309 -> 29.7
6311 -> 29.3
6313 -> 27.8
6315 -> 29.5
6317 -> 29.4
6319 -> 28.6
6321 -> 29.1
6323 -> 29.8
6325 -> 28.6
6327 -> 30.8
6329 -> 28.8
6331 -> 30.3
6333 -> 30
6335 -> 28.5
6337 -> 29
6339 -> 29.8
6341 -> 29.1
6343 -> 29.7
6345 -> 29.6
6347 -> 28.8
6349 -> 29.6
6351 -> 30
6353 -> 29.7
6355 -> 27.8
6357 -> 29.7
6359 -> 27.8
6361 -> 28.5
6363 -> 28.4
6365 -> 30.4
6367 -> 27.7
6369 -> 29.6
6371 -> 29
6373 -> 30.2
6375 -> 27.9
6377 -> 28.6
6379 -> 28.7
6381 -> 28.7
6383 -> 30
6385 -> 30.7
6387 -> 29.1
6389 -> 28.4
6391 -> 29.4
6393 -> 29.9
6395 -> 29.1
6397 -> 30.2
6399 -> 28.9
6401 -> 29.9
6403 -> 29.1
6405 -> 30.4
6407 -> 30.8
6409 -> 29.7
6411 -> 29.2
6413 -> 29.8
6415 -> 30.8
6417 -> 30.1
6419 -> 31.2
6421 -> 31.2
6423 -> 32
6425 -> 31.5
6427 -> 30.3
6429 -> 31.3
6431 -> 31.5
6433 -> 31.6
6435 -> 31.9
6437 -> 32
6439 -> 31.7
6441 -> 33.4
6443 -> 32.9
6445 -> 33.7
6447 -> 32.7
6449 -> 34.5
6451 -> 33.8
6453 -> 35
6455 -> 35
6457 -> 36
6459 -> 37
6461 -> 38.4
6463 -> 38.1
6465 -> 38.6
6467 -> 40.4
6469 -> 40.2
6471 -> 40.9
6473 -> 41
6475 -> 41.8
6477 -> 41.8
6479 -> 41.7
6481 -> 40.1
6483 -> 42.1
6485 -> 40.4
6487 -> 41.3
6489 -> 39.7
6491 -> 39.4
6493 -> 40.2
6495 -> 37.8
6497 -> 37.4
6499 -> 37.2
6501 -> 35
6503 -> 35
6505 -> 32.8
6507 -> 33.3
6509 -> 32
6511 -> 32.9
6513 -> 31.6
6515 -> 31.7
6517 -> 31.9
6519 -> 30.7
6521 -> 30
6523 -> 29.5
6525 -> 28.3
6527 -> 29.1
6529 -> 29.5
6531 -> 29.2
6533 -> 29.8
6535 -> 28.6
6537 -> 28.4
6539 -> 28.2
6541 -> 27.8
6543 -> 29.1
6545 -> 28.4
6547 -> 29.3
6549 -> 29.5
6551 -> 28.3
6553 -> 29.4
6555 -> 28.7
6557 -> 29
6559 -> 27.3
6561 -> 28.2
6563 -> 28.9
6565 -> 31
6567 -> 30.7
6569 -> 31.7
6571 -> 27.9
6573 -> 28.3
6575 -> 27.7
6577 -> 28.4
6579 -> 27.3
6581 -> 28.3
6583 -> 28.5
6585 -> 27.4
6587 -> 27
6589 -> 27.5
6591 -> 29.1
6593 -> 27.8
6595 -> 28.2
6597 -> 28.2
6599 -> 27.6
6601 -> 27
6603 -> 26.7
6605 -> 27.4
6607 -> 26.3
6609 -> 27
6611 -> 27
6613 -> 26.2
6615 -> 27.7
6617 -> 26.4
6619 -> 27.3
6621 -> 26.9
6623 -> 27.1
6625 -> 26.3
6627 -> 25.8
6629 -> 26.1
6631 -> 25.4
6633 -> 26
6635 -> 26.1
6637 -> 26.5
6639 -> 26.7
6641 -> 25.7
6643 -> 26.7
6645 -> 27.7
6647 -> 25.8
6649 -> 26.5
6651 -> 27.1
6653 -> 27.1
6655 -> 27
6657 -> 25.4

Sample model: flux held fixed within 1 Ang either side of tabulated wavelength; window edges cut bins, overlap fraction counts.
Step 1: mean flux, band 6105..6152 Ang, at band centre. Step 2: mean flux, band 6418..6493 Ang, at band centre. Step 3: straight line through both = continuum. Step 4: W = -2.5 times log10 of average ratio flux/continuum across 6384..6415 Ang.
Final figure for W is 0.17 mag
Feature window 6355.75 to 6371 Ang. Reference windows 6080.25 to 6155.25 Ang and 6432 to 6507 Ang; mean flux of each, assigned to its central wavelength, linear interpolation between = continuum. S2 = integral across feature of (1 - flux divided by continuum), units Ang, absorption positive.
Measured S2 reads 2.43 Ang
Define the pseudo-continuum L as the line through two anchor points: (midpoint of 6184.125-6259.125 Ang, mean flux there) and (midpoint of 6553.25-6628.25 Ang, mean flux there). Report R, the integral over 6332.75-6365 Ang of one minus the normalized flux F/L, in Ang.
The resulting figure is -1.7 Ang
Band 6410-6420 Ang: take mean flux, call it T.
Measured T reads 30.2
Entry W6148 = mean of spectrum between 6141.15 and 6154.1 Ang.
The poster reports 27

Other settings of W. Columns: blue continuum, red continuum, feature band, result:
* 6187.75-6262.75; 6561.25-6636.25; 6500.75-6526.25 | -0.155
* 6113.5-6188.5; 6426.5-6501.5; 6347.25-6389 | 0.167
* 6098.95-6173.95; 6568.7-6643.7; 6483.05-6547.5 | -0.202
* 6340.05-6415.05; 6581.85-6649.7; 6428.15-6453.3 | -0.143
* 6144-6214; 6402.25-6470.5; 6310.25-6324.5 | 0.054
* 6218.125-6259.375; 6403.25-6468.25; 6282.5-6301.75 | 0.008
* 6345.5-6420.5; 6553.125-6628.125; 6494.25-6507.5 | -0.239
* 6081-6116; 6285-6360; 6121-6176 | 0.075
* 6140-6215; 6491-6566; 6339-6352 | -0.011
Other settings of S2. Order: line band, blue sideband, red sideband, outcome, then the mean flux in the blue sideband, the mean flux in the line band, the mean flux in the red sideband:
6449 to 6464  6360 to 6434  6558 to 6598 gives -3.4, 29.8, 36.1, 28.5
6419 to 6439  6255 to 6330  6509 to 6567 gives -1.6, 28.6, 31.5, 29.5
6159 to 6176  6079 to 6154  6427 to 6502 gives 1.2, 28.1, 27.3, 36.9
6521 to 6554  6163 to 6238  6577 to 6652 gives -2.2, 27.7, 28.9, 27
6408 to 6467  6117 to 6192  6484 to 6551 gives -3.1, 27.3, 33.1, 32.5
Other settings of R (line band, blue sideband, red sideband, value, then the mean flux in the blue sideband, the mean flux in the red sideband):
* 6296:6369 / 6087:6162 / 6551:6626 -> -3.42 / 27.8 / 27.9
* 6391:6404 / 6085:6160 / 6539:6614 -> -0.66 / 27.8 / 28.2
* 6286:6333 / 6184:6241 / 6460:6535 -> 2.12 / 27.7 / 35.9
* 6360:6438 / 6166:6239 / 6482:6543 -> 3.28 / 27.7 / 33.3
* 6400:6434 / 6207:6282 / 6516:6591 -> -2.73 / 27.6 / 28.9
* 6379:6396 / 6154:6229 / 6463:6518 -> 2.41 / 27.6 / 37.7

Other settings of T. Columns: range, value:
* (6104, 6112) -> 28.9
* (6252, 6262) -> 27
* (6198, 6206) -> 27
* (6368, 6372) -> 29.3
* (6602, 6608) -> 26.8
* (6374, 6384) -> 28.8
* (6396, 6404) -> 29.5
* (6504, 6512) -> 32.8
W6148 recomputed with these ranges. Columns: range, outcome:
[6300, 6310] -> 29.2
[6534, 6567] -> 28.8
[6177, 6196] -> 27.9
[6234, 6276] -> 27.5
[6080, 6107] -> 29.1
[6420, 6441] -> 31.6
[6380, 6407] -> 29.6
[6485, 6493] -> 40.2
